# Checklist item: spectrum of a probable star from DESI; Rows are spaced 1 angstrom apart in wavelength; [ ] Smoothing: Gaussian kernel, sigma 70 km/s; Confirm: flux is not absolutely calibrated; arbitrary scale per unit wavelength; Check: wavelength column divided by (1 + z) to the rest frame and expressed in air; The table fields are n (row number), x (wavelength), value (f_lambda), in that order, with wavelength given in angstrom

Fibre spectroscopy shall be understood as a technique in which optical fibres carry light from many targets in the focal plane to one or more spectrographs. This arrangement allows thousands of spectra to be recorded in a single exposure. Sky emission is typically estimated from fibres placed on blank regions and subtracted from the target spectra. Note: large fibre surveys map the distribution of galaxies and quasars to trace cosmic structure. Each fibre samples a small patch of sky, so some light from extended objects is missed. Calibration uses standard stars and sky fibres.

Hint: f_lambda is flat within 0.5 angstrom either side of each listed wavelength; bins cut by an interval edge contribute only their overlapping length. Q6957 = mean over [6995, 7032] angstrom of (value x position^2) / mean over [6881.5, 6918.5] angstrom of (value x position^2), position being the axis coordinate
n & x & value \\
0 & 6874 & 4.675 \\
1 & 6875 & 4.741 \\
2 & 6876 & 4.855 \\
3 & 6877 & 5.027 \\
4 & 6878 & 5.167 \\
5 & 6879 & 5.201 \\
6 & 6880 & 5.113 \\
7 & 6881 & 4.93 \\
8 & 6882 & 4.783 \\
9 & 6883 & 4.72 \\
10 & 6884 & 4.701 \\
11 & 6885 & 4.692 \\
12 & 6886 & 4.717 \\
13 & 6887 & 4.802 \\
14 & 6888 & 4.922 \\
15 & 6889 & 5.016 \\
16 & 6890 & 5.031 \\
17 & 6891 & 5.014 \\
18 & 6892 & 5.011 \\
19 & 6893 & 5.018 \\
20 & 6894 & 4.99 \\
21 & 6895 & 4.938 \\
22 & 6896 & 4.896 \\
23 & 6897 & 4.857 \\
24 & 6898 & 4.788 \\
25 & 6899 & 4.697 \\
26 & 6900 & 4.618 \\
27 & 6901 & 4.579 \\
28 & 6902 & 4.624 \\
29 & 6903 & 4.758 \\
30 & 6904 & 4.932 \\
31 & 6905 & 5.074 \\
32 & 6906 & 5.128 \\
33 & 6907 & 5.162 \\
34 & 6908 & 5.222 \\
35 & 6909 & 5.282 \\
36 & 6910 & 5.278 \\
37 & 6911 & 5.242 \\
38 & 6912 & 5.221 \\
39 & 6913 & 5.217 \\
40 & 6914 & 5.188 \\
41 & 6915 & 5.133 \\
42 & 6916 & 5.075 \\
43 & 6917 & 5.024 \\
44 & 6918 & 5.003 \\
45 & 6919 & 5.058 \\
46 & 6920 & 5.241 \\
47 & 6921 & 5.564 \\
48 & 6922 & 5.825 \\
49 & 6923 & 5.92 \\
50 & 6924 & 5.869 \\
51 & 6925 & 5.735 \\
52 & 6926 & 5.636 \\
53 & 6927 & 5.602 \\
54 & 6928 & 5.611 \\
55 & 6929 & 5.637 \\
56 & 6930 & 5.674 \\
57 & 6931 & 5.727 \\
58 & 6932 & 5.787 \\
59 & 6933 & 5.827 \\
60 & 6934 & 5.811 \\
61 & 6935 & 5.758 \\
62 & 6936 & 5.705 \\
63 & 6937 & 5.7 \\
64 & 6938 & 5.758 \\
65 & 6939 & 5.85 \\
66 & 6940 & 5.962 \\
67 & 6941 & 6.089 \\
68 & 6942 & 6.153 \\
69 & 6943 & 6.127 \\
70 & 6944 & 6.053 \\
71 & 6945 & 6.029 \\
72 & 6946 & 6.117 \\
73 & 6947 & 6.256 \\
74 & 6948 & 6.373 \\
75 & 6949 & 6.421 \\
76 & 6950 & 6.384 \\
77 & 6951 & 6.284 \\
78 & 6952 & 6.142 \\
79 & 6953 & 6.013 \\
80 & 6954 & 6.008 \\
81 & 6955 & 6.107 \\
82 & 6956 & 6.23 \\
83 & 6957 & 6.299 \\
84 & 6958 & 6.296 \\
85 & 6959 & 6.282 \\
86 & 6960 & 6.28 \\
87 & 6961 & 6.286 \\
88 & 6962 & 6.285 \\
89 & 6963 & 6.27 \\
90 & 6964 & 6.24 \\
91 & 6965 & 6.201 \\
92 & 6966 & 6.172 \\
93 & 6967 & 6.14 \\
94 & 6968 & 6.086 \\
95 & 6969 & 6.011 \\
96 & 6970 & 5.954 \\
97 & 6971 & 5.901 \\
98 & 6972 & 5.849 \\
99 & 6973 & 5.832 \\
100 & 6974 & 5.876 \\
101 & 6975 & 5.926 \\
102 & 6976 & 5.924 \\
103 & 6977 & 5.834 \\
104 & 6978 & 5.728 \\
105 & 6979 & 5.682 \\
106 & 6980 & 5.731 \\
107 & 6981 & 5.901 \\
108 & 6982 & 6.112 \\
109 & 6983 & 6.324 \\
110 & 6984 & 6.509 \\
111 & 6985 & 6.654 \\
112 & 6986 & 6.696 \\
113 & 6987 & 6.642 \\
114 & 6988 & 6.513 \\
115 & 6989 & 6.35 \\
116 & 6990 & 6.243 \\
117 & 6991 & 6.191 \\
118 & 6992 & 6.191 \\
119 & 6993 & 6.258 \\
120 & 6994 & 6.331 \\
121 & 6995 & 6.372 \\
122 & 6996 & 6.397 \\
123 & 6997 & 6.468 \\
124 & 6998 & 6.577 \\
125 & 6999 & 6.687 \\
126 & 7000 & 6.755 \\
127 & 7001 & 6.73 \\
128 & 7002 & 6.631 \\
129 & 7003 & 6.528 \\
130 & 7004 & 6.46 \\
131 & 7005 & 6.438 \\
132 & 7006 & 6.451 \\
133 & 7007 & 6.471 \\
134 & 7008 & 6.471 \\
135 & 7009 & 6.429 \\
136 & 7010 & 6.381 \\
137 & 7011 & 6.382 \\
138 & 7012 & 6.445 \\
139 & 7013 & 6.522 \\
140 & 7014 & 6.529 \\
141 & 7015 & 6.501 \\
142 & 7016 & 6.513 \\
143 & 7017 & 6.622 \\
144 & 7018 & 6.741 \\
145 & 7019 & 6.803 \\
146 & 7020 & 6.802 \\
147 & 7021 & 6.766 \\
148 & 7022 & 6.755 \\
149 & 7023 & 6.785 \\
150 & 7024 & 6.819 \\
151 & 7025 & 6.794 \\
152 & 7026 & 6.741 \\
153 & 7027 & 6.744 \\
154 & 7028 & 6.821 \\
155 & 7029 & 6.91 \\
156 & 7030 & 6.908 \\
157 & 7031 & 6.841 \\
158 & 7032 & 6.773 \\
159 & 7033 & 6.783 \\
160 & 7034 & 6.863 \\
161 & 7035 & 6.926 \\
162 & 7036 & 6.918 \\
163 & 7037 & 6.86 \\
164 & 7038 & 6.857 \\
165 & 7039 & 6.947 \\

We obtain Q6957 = 1.4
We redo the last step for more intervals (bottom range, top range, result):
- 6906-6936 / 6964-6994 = 1.14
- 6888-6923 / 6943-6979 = 1.23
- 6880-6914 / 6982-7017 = 1.35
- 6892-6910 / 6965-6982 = 1.23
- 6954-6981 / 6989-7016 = 1.08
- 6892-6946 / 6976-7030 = 1.23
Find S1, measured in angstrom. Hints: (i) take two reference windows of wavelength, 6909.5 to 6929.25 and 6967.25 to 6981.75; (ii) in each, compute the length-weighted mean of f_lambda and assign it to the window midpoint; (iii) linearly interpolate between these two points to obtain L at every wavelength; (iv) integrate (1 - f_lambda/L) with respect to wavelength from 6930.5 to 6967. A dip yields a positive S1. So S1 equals -2.79 angstrom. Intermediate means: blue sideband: 5.4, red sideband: 5.88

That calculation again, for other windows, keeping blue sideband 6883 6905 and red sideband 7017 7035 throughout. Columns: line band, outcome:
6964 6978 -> 0.0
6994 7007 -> -0.2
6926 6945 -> -1.3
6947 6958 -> -1.0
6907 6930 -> -0.8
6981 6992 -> -0.3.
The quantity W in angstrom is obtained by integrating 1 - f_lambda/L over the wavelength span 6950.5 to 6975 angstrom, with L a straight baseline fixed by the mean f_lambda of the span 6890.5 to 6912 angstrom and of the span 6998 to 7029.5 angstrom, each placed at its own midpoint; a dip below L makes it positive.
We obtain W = -1.1 angstrom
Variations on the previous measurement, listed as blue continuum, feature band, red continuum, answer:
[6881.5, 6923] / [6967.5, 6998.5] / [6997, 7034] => 0.1 angstrom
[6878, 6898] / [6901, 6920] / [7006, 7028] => 0.5 angstrom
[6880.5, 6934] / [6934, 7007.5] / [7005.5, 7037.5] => -2.4 angstrom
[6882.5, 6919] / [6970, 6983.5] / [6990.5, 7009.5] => 0.5 angstrom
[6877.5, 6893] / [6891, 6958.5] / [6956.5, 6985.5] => -0.9 angstrom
